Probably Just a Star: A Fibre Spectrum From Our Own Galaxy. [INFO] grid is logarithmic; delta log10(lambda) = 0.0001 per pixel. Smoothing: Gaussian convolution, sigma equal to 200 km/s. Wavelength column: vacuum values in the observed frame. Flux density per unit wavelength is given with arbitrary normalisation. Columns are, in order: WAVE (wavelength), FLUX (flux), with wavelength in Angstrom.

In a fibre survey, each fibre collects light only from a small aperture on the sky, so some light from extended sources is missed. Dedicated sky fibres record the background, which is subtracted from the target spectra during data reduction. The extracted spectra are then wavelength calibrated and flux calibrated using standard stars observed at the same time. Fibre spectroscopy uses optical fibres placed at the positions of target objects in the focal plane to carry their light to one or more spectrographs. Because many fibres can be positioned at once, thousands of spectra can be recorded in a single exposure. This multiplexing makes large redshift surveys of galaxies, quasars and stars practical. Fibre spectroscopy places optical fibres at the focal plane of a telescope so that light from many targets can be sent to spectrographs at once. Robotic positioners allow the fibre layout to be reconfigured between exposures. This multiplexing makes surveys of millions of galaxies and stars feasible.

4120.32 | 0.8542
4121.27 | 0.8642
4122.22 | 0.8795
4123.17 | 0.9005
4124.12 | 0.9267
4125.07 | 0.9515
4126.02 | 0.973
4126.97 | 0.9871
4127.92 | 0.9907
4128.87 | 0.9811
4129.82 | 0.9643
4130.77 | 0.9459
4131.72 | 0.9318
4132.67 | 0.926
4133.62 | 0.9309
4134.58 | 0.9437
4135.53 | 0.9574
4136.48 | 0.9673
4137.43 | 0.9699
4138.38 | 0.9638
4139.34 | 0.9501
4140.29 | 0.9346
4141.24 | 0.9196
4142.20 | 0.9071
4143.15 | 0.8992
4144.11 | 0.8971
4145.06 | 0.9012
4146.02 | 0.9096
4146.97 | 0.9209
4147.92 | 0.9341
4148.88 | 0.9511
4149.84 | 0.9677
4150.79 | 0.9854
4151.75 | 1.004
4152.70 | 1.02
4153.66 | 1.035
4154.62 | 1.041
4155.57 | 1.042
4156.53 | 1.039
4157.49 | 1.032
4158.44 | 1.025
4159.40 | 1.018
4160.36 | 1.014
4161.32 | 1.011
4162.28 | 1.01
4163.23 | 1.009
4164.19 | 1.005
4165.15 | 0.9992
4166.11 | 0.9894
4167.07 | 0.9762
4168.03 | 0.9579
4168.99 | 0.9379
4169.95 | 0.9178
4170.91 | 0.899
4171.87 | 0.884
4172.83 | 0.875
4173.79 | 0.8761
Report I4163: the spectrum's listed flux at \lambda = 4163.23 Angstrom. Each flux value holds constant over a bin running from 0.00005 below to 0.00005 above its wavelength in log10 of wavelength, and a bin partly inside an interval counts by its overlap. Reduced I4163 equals 1.009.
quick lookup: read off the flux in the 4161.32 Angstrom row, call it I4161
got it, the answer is 1.011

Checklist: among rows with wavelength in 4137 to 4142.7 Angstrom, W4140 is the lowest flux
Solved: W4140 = 0.9071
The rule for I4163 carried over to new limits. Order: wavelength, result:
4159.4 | 1.018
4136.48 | 0.9673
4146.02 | 0.9096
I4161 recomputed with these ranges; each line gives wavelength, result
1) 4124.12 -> 0.9267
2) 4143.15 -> 0.8992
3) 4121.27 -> 0.8642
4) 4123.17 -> 0.9005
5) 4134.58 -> 0.9437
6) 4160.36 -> 1.014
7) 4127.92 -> 0.9907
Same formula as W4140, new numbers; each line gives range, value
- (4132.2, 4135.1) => 0.926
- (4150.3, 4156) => 0.9854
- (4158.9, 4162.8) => 1.01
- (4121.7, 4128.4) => 0.8795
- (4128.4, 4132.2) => 0.9318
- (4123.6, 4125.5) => 0.9267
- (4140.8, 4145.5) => 0.8971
